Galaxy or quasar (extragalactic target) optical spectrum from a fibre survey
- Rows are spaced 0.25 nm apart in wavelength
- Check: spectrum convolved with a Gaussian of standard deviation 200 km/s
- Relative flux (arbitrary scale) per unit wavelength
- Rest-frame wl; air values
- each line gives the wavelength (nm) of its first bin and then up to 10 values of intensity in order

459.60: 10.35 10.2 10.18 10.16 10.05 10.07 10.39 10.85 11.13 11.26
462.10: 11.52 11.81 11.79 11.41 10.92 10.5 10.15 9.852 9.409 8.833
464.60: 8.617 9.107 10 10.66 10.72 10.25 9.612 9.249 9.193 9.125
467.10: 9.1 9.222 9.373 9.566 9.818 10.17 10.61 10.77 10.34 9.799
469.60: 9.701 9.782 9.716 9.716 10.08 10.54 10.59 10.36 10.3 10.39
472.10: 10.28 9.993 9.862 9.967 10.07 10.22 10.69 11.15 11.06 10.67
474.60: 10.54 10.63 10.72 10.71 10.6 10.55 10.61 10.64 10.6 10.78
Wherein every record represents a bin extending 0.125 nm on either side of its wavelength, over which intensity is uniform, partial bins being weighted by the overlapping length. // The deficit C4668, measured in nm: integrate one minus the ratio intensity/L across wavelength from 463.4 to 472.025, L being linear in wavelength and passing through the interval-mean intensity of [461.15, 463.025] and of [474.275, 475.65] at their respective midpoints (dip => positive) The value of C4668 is 0.923 nm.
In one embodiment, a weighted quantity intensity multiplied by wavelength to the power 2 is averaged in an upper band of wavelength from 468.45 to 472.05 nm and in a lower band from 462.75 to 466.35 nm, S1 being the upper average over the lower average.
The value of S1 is 1.0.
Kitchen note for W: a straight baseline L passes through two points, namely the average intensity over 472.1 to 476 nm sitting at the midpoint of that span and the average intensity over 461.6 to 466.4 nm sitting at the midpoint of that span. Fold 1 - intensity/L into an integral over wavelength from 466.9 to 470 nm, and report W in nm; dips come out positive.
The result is 0.170 nm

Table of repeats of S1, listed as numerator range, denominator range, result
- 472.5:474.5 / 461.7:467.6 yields 1.08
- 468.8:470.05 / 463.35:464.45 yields 1.06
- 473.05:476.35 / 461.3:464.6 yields 1.05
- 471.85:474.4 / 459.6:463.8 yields 1.02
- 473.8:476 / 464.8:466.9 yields 1.14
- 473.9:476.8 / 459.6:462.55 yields 1.06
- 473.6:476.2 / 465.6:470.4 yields 1.13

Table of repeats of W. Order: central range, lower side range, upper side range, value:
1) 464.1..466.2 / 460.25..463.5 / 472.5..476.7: 0.22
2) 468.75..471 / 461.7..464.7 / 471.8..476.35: 0.10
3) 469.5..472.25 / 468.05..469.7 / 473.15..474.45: 0.07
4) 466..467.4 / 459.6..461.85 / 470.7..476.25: 0.16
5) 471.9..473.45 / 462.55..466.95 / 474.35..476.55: 0.05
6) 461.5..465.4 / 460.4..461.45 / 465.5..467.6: -0.18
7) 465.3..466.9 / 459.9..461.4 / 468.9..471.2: 0.05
